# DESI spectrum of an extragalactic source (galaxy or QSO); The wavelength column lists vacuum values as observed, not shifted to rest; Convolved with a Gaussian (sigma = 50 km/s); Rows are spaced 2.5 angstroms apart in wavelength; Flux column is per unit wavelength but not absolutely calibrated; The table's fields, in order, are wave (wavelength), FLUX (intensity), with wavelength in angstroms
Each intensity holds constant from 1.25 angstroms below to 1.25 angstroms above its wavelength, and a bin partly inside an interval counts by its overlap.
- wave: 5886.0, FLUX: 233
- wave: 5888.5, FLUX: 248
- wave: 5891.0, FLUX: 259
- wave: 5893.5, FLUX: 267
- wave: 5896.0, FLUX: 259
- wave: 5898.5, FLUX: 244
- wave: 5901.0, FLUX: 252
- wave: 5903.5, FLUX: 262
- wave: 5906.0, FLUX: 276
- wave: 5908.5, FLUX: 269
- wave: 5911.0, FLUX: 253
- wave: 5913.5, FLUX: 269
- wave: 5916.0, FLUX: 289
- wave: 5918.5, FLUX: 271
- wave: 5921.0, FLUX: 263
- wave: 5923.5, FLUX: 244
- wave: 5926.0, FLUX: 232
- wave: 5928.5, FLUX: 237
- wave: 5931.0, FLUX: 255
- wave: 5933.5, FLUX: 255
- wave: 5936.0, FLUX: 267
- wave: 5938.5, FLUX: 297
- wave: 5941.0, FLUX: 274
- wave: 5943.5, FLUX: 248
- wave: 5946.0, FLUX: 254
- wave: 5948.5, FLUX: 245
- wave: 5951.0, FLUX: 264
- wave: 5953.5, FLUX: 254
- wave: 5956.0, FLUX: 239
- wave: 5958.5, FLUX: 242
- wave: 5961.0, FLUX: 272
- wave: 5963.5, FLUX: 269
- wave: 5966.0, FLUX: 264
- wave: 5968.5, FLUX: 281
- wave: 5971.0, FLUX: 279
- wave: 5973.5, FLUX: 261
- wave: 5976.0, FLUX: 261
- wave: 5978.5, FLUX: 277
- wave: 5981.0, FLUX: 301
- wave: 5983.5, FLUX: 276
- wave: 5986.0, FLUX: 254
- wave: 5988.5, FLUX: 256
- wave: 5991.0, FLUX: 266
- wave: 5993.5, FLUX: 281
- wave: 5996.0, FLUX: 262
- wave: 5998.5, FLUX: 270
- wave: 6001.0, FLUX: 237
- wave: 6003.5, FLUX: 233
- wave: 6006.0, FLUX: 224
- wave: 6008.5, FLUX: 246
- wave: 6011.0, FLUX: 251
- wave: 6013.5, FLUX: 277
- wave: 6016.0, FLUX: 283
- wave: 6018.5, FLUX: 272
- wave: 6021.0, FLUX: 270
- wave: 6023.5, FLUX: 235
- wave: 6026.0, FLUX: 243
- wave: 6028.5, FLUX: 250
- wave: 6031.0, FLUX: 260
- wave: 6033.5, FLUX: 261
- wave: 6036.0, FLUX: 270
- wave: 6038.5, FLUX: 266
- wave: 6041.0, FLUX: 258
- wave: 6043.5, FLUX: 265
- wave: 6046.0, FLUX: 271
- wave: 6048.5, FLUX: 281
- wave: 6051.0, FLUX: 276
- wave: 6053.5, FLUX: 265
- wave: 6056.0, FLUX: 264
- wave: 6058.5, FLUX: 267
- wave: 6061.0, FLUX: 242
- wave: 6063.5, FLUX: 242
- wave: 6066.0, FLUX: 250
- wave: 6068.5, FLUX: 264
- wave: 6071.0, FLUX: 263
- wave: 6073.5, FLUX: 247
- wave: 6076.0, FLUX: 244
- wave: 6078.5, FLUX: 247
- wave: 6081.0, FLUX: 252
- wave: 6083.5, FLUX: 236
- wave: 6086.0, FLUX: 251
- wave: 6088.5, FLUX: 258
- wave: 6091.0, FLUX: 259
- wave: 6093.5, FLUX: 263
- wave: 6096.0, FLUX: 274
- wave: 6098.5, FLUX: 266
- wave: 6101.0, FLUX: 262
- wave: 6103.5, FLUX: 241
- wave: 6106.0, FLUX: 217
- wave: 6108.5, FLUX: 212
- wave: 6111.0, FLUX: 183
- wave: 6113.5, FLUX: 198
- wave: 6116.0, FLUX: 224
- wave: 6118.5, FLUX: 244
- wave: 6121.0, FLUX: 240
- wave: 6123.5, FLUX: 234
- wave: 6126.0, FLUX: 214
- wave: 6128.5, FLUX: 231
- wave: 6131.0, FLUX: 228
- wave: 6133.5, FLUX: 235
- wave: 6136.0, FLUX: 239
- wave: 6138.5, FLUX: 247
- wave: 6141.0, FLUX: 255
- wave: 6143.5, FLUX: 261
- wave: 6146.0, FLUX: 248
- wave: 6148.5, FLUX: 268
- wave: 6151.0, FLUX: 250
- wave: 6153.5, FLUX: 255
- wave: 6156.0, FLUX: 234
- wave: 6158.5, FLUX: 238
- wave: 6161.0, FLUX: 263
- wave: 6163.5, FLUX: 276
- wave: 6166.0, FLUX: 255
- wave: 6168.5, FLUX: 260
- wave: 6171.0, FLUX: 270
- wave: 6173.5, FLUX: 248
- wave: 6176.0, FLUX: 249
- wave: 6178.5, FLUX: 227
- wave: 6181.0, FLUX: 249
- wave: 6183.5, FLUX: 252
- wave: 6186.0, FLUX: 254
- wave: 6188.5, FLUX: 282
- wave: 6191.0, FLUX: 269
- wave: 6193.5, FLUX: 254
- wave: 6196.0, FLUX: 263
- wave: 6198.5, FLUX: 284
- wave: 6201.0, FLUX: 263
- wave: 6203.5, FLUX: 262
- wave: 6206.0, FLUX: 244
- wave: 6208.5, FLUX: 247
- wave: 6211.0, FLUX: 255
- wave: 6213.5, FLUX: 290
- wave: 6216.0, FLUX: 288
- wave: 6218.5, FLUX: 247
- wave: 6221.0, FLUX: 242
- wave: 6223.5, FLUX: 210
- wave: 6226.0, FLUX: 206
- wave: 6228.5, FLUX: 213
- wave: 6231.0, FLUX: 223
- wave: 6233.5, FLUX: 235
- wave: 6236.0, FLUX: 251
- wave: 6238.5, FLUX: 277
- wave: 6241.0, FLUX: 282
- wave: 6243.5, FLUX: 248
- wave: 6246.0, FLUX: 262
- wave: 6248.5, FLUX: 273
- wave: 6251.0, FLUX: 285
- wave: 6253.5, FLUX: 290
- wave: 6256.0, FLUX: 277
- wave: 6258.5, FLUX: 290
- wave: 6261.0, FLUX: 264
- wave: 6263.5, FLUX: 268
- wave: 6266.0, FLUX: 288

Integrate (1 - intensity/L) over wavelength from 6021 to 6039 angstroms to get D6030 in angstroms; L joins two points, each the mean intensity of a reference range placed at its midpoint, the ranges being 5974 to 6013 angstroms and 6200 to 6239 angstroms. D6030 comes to 0.2 angstroms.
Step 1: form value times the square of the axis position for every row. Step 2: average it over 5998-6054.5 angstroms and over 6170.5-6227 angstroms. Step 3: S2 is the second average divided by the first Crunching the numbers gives 1.04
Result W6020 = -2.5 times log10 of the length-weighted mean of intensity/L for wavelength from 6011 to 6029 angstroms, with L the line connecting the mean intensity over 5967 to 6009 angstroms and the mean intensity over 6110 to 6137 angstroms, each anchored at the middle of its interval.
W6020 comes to -0.03 mag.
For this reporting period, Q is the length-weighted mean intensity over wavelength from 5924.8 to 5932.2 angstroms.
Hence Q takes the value 241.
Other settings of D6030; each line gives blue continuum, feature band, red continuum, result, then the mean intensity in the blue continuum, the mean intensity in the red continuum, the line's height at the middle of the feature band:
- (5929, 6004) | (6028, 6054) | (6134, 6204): -0.6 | 263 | 256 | 261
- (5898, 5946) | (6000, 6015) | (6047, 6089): 0.7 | 261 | 256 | 258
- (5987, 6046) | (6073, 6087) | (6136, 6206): 0.6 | 258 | 256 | 258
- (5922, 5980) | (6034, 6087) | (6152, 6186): -0.5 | 260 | 252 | 256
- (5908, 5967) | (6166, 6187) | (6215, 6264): 0.5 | 259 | 256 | 257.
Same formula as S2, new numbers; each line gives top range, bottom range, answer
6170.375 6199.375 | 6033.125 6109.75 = 1.05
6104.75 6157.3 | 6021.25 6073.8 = 0.93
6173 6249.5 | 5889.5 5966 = 1.07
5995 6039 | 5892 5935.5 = 1.02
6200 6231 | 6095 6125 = 1.10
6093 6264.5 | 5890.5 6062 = 1.03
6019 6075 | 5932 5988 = 1.01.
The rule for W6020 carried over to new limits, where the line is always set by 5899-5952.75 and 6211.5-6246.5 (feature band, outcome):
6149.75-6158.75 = 0.03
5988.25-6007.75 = 0.02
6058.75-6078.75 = 0.02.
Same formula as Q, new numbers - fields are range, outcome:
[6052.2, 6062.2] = 260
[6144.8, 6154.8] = 255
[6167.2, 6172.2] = 265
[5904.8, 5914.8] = 267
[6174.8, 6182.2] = 242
